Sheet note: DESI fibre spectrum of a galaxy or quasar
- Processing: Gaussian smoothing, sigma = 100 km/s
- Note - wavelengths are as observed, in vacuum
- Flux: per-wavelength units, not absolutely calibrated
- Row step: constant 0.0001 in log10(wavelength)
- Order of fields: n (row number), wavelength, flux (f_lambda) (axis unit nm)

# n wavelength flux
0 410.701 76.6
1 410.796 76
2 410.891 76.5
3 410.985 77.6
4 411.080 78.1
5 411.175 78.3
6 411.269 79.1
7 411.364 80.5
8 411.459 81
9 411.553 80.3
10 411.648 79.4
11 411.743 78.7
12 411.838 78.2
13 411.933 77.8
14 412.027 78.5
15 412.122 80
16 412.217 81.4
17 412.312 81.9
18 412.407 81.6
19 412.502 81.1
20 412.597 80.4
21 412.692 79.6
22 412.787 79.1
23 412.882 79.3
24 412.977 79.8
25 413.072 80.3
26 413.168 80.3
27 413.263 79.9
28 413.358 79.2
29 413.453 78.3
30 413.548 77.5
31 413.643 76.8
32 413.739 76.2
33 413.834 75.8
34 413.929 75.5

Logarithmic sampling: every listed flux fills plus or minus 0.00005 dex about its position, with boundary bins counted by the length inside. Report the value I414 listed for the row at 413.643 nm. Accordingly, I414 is 76.8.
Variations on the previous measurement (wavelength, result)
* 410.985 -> 77.6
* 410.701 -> 76.6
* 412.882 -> 79.3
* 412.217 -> 81.4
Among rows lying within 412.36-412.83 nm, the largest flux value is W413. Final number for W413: 81.6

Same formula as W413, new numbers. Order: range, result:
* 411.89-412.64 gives 81.9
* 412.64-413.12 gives 80.3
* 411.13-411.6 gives 81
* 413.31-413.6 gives 79.2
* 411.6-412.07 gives 79.4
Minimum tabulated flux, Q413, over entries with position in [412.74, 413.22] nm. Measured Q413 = 79.1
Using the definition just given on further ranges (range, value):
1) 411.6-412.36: 77.8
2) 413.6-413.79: 76.2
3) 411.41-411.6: 80.3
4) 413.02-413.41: 79.2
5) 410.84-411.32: 76.5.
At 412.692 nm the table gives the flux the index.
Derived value 79.6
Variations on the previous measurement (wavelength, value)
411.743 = 78.7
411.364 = 80.5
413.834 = 75.8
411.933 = 77.8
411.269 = 79.1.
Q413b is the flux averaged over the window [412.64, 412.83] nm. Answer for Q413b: 79.4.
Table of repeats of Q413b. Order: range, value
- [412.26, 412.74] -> 80.9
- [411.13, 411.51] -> 79.9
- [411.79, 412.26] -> 79.2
